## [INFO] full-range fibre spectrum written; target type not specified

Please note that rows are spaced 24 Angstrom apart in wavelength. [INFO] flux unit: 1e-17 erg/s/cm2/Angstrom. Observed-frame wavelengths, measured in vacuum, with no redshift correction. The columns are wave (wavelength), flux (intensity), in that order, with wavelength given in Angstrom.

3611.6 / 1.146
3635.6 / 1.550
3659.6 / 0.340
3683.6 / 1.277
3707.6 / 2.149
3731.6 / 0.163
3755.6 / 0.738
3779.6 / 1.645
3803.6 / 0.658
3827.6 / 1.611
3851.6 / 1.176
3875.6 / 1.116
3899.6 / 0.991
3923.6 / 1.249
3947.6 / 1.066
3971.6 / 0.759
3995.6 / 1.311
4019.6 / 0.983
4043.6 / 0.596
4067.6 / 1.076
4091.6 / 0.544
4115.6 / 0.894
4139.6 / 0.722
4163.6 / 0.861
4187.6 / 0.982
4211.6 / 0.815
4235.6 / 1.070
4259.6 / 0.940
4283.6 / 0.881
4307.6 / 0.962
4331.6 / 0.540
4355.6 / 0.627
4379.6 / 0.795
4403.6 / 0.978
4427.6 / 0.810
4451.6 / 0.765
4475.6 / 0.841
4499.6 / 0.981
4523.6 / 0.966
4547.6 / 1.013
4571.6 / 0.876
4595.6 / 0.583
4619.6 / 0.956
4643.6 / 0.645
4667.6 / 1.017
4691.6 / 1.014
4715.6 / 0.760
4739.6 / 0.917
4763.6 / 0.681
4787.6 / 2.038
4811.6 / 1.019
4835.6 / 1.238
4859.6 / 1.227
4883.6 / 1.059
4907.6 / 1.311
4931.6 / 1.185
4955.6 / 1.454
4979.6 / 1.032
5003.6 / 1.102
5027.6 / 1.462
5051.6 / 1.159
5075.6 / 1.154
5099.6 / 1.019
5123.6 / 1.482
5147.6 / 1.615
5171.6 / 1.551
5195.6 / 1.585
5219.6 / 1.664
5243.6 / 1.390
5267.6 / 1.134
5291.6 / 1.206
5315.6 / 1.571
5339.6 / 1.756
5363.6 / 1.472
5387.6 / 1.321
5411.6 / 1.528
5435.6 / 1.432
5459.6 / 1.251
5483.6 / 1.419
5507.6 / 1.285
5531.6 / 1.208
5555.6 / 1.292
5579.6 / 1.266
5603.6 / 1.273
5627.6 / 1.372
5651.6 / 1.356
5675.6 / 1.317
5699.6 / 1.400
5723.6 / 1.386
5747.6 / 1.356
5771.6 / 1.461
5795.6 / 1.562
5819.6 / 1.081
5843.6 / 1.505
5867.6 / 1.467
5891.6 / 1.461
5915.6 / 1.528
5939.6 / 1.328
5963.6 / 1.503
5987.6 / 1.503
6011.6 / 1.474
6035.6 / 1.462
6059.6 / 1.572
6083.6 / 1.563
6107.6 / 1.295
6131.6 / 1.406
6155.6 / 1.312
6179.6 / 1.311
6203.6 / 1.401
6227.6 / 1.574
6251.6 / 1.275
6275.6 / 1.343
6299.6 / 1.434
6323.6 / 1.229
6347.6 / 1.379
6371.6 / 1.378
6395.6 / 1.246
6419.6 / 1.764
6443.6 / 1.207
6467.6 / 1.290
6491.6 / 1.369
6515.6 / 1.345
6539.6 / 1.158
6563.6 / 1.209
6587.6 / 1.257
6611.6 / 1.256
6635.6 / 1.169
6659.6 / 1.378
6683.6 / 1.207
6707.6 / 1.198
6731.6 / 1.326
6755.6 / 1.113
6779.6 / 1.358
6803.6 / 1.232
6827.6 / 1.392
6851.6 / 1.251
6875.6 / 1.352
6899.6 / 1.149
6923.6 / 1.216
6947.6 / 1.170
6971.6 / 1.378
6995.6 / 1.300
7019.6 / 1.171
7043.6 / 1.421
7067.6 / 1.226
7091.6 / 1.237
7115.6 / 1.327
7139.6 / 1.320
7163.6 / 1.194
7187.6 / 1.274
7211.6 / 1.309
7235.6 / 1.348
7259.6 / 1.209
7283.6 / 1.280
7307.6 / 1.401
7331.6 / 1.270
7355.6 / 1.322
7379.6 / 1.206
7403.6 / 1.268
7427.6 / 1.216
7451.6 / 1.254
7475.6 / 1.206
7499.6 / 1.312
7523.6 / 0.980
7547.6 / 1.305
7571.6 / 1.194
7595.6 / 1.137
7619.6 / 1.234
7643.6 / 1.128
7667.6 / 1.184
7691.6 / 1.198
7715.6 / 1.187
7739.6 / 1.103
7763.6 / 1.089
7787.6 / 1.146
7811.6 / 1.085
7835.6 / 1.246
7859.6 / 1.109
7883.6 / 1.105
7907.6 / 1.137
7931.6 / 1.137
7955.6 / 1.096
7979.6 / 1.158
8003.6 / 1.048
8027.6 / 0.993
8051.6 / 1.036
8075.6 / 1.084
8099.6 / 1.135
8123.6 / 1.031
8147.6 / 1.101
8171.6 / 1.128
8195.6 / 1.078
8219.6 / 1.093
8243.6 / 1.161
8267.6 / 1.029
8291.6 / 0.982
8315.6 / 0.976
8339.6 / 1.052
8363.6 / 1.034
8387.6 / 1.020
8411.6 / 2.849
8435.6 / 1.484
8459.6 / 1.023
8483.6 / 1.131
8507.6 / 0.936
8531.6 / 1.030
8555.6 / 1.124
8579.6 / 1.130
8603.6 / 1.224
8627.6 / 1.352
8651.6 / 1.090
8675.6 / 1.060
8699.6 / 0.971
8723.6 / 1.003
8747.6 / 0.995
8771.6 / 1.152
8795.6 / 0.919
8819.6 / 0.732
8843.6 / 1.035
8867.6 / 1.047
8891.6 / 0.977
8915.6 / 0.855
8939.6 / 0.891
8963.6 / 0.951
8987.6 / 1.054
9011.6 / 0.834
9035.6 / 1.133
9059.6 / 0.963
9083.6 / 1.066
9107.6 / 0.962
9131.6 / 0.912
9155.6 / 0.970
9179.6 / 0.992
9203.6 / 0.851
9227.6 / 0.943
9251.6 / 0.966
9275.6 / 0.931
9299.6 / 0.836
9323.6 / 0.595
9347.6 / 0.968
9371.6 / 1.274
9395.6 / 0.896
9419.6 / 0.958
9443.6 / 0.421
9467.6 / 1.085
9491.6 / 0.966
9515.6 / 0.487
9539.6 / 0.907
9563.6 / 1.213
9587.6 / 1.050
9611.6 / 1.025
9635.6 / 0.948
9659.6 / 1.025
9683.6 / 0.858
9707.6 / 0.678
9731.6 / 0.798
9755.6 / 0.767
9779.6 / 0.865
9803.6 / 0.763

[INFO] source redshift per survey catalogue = 0.28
